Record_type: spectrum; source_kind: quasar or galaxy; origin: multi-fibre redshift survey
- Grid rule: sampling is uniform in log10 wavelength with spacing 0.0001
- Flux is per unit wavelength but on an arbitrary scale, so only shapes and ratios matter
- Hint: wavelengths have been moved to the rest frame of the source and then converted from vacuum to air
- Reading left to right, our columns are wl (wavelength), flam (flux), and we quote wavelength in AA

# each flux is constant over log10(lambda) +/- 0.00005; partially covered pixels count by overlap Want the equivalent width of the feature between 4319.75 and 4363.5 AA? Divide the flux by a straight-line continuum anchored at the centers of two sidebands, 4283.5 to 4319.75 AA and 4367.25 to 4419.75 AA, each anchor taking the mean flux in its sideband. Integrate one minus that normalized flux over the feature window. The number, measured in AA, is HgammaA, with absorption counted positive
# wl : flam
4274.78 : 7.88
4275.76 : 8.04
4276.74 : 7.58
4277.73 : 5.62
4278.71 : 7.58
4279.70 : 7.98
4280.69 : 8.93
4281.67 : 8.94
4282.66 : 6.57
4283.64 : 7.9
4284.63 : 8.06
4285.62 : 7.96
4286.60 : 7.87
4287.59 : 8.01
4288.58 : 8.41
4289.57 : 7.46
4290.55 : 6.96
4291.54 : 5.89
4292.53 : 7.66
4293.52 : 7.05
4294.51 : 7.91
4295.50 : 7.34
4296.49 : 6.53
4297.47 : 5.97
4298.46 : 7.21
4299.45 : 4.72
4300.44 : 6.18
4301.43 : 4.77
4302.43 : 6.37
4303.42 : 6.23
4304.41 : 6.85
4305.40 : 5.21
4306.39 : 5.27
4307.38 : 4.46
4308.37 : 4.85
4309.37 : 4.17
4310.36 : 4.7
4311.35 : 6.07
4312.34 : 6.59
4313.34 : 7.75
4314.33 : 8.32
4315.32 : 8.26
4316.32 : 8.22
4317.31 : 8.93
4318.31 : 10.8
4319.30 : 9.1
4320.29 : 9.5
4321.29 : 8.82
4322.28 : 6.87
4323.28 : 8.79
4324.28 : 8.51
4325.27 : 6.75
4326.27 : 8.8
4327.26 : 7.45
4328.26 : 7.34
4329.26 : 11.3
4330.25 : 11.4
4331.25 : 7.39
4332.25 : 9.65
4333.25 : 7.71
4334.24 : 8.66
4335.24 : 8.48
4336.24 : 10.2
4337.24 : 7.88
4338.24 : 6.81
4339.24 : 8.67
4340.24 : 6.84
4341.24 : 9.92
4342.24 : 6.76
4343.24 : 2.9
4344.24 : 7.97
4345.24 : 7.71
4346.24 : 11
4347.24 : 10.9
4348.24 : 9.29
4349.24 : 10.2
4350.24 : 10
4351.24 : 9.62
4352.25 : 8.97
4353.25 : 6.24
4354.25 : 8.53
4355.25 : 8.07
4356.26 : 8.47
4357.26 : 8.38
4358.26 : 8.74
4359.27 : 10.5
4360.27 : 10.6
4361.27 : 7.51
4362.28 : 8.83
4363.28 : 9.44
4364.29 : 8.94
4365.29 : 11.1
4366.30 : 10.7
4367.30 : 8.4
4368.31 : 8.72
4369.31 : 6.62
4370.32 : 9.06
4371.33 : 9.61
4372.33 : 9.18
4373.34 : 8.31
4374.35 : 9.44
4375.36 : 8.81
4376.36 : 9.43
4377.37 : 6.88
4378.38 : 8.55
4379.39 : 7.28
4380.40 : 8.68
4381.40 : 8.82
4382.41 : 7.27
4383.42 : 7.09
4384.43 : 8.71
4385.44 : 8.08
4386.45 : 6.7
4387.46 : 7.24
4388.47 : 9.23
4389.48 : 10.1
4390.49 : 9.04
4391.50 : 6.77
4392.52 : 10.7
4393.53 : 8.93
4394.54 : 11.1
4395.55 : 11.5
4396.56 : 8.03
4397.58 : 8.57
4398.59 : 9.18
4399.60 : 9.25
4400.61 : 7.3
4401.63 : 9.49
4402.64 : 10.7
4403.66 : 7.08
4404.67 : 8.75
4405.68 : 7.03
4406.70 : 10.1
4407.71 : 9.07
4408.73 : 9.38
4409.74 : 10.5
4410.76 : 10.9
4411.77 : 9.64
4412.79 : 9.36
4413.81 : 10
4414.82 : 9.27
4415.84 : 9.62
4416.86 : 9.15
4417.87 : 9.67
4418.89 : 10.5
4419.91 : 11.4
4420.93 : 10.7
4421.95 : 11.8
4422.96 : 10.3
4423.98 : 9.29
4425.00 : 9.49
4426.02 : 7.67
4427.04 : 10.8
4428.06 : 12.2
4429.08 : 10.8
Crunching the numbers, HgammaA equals -4.6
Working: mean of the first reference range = 6.91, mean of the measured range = 8.6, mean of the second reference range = 8.92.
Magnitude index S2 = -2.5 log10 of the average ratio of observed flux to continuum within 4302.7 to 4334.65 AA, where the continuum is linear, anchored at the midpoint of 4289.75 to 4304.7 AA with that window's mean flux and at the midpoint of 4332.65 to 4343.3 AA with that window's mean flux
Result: -0.05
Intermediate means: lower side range 6.52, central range 7.64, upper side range 7.93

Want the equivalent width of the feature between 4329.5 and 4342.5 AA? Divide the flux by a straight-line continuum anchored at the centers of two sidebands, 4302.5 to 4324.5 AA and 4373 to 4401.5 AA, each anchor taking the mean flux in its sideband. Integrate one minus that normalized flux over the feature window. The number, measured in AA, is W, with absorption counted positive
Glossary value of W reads -1.7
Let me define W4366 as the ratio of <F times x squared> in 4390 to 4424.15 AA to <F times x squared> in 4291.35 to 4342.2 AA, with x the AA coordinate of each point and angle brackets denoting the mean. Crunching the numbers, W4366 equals 1.33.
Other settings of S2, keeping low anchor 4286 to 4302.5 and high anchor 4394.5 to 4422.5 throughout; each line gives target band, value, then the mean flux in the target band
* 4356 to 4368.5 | -0.10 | 9.29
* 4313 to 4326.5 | -0.15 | 8.53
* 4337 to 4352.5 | -0.05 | 8.47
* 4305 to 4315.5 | 0.22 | 5.91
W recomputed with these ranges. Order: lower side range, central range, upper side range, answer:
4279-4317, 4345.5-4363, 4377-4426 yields -2.3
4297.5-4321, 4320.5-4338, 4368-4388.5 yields -3.4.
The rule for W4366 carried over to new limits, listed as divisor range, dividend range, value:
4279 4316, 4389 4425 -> 1.48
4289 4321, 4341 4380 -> 1.32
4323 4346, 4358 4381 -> 1.11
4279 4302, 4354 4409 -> 1.27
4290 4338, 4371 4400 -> 1.21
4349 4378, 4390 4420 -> 1.07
